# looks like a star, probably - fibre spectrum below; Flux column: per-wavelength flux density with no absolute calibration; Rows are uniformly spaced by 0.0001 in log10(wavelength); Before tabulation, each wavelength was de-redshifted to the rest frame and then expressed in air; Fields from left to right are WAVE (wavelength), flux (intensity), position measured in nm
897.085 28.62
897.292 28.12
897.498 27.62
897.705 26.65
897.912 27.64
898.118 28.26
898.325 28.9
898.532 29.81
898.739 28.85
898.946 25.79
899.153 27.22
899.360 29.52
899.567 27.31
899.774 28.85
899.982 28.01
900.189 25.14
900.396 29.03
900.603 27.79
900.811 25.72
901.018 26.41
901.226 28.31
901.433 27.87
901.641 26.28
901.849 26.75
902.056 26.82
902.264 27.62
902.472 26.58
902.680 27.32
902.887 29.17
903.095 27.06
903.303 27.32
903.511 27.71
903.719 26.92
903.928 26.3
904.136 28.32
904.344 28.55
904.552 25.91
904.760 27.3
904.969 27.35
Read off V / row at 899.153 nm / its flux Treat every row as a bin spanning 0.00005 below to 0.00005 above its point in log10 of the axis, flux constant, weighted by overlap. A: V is 27.22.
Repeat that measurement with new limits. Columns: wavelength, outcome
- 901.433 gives 27.87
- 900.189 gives 25.14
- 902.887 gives 29.17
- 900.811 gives 25.72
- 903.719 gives 26.92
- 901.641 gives 26.28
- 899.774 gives 28.85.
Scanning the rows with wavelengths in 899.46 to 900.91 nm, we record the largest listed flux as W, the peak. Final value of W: 29.03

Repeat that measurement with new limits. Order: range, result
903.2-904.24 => 28.32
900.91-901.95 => 28.31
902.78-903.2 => 29.17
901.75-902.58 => 27.62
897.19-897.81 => 28.12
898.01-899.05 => 29.81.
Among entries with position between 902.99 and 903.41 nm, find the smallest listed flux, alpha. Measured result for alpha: 27.06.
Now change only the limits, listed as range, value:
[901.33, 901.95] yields 26.28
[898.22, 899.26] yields 25.79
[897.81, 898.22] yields 27.64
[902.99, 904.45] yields 26.3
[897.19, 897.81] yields 26.65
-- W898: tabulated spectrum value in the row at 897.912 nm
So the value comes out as 27.64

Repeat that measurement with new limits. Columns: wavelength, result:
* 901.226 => 28.31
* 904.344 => 28.55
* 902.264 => 27.62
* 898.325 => 28.9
